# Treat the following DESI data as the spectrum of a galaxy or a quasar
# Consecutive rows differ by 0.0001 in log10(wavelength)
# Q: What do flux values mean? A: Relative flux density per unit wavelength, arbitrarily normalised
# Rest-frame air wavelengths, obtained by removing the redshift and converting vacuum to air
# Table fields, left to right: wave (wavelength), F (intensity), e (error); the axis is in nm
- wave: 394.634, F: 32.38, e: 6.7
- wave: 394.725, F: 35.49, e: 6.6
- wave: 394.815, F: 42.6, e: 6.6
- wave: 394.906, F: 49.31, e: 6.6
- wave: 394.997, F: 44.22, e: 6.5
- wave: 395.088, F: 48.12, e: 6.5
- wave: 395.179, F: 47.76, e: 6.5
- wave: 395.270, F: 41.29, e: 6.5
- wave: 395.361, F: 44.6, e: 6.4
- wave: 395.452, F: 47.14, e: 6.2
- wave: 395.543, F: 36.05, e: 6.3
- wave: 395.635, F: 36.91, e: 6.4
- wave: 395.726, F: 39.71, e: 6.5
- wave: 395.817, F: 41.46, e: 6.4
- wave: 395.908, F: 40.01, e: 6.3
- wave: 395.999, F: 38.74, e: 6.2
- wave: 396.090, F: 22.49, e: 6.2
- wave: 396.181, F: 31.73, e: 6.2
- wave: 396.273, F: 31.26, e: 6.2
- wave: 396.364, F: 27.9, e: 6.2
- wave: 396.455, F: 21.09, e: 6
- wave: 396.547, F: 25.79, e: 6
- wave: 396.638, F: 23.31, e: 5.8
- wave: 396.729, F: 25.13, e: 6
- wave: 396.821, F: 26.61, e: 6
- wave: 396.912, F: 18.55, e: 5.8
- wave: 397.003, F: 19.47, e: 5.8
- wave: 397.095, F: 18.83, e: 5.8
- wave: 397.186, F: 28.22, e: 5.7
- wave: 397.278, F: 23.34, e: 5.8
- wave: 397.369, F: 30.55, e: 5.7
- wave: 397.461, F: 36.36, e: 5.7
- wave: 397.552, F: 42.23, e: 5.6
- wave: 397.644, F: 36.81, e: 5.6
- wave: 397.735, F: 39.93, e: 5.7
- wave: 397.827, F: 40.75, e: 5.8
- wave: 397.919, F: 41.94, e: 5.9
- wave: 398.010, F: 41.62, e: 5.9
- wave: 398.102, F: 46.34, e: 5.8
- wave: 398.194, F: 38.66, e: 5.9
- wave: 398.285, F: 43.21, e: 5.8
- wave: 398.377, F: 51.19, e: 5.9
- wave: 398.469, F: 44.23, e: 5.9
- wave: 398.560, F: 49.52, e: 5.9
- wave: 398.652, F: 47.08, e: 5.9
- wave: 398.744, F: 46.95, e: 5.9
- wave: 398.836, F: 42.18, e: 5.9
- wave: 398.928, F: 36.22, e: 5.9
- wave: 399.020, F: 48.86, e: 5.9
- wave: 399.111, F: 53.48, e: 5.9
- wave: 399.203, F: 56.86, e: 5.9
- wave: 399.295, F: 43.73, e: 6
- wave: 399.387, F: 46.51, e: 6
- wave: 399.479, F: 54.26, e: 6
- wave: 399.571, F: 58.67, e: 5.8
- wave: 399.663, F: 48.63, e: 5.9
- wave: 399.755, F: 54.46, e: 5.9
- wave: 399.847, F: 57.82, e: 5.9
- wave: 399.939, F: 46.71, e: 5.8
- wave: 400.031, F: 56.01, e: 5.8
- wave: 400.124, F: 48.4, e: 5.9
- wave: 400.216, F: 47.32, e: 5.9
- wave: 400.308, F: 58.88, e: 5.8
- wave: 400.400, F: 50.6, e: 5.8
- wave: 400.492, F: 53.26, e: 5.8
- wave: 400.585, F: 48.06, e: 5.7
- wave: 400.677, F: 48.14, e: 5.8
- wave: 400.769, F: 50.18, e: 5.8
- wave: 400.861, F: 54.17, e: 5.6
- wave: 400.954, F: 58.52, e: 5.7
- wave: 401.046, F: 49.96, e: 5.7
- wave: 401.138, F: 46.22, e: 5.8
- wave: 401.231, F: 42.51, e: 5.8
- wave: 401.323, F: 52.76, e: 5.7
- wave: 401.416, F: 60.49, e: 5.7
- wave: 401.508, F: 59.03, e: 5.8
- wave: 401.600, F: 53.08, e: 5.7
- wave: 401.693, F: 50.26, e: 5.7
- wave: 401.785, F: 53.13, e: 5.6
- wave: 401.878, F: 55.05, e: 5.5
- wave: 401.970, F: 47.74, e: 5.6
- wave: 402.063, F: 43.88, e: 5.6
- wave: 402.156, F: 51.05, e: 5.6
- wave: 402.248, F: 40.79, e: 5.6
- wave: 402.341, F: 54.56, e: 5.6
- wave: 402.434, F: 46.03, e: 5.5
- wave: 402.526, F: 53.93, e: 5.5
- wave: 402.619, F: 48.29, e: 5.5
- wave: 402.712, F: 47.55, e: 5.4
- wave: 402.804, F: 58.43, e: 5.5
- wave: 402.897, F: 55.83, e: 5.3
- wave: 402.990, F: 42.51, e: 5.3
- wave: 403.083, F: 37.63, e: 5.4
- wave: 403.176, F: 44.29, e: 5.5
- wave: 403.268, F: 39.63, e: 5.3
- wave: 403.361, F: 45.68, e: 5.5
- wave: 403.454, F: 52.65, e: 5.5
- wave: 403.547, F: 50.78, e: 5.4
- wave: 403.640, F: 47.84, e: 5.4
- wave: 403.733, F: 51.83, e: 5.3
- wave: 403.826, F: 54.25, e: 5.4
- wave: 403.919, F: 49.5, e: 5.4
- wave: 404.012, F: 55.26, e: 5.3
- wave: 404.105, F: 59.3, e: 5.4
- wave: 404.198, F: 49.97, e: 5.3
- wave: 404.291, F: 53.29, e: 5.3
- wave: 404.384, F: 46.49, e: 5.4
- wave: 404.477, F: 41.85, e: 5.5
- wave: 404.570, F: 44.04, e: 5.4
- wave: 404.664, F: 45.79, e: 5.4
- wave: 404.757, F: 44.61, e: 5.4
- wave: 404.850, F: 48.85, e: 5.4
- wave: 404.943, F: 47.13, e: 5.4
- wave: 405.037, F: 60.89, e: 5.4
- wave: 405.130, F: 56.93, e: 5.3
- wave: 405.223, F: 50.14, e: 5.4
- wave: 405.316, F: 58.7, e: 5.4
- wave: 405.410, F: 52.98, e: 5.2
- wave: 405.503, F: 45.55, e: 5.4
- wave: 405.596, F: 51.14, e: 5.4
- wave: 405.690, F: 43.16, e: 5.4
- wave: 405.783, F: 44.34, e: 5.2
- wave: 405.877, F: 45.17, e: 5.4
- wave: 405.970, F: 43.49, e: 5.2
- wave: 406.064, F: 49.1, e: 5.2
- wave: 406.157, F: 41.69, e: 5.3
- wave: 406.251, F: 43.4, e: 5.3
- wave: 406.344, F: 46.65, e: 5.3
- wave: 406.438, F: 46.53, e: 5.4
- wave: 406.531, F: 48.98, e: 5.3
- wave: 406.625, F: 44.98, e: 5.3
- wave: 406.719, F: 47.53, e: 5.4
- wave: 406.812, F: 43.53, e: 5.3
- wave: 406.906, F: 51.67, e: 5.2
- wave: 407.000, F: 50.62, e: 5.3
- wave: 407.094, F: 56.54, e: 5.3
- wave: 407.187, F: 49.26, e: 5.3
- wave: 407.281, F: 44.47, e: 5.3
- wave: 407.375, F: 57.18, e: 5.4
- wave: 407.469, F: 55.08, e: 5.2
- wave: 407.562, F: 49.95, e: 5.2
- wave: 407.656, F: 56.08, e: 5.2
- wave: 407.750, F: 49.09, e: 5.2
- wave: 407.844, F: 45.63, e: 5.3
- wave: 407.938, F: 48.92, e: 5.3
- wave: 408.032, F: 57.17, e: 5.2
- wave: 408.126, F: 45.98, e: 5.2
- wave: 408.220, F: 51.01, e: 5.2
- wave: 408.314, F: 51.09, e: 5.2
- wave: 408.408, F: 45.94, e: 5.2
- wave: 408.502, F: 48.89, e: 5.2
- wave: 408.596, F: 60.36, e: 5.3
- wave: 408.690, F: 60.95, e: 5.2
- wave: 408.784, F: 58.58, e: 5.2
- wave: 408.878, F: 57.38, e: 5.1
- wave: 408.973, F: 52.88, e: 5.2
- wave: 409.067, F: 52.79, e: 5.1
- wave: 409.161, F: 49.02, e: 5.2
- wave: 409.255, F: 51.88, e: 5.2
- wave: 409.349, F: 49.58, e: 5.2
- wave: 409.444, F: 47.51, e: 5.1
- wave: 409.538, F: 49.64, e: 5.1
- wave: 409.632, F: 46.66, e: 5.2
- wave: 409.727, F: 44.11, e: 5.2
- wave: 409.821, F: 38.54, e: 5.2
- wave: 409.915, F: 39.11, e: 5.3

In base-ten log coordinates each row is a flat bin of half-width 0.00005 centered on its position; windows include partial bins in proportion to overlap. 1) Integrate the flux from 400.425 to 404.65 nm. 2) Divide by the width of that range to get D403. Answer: 50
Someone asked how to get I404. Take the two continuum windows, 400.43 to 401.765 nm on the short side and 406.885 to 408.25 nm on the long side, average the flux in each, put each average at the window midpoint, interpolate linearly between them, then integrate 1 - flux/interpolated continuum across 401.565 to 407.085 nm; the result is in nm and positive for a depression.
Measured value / 0.292 nm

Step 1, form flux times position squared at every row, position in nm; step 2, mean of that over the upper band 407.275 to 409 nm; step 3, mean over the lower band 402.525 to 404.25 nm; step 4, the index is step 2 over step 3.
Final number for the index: 1.09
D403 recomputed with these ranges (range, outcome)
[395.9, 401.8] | 42.9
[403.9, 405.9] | 49.8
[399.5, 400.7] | 52.2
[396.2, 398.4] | 32.3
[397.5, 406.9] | 48.7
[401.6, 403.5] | 48.5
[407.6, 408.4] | 50.4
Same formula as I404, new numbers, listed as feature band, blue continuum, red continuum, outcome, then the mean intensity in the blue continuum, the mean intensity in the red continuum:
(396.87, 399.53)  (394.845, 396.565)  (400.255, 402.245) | 0.24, 37.9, 51.5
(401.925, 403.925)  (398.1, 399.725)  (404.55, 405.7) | 0.04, 47.7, 50.3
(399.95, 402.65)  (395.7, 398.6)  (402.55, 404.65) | -0.47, 33.9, 48.9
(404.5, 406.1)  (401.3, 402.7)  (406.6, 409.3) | 0.08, 51.2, 51.6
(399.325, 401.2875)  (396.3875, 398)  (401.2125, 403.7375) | -0.48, 29.6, 49.6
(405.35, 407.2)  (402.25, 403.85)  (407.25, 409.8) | 0.10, 48.6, 51.3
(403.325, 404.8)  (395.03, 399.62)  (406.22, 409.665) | -0.11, 38.5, 50.7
